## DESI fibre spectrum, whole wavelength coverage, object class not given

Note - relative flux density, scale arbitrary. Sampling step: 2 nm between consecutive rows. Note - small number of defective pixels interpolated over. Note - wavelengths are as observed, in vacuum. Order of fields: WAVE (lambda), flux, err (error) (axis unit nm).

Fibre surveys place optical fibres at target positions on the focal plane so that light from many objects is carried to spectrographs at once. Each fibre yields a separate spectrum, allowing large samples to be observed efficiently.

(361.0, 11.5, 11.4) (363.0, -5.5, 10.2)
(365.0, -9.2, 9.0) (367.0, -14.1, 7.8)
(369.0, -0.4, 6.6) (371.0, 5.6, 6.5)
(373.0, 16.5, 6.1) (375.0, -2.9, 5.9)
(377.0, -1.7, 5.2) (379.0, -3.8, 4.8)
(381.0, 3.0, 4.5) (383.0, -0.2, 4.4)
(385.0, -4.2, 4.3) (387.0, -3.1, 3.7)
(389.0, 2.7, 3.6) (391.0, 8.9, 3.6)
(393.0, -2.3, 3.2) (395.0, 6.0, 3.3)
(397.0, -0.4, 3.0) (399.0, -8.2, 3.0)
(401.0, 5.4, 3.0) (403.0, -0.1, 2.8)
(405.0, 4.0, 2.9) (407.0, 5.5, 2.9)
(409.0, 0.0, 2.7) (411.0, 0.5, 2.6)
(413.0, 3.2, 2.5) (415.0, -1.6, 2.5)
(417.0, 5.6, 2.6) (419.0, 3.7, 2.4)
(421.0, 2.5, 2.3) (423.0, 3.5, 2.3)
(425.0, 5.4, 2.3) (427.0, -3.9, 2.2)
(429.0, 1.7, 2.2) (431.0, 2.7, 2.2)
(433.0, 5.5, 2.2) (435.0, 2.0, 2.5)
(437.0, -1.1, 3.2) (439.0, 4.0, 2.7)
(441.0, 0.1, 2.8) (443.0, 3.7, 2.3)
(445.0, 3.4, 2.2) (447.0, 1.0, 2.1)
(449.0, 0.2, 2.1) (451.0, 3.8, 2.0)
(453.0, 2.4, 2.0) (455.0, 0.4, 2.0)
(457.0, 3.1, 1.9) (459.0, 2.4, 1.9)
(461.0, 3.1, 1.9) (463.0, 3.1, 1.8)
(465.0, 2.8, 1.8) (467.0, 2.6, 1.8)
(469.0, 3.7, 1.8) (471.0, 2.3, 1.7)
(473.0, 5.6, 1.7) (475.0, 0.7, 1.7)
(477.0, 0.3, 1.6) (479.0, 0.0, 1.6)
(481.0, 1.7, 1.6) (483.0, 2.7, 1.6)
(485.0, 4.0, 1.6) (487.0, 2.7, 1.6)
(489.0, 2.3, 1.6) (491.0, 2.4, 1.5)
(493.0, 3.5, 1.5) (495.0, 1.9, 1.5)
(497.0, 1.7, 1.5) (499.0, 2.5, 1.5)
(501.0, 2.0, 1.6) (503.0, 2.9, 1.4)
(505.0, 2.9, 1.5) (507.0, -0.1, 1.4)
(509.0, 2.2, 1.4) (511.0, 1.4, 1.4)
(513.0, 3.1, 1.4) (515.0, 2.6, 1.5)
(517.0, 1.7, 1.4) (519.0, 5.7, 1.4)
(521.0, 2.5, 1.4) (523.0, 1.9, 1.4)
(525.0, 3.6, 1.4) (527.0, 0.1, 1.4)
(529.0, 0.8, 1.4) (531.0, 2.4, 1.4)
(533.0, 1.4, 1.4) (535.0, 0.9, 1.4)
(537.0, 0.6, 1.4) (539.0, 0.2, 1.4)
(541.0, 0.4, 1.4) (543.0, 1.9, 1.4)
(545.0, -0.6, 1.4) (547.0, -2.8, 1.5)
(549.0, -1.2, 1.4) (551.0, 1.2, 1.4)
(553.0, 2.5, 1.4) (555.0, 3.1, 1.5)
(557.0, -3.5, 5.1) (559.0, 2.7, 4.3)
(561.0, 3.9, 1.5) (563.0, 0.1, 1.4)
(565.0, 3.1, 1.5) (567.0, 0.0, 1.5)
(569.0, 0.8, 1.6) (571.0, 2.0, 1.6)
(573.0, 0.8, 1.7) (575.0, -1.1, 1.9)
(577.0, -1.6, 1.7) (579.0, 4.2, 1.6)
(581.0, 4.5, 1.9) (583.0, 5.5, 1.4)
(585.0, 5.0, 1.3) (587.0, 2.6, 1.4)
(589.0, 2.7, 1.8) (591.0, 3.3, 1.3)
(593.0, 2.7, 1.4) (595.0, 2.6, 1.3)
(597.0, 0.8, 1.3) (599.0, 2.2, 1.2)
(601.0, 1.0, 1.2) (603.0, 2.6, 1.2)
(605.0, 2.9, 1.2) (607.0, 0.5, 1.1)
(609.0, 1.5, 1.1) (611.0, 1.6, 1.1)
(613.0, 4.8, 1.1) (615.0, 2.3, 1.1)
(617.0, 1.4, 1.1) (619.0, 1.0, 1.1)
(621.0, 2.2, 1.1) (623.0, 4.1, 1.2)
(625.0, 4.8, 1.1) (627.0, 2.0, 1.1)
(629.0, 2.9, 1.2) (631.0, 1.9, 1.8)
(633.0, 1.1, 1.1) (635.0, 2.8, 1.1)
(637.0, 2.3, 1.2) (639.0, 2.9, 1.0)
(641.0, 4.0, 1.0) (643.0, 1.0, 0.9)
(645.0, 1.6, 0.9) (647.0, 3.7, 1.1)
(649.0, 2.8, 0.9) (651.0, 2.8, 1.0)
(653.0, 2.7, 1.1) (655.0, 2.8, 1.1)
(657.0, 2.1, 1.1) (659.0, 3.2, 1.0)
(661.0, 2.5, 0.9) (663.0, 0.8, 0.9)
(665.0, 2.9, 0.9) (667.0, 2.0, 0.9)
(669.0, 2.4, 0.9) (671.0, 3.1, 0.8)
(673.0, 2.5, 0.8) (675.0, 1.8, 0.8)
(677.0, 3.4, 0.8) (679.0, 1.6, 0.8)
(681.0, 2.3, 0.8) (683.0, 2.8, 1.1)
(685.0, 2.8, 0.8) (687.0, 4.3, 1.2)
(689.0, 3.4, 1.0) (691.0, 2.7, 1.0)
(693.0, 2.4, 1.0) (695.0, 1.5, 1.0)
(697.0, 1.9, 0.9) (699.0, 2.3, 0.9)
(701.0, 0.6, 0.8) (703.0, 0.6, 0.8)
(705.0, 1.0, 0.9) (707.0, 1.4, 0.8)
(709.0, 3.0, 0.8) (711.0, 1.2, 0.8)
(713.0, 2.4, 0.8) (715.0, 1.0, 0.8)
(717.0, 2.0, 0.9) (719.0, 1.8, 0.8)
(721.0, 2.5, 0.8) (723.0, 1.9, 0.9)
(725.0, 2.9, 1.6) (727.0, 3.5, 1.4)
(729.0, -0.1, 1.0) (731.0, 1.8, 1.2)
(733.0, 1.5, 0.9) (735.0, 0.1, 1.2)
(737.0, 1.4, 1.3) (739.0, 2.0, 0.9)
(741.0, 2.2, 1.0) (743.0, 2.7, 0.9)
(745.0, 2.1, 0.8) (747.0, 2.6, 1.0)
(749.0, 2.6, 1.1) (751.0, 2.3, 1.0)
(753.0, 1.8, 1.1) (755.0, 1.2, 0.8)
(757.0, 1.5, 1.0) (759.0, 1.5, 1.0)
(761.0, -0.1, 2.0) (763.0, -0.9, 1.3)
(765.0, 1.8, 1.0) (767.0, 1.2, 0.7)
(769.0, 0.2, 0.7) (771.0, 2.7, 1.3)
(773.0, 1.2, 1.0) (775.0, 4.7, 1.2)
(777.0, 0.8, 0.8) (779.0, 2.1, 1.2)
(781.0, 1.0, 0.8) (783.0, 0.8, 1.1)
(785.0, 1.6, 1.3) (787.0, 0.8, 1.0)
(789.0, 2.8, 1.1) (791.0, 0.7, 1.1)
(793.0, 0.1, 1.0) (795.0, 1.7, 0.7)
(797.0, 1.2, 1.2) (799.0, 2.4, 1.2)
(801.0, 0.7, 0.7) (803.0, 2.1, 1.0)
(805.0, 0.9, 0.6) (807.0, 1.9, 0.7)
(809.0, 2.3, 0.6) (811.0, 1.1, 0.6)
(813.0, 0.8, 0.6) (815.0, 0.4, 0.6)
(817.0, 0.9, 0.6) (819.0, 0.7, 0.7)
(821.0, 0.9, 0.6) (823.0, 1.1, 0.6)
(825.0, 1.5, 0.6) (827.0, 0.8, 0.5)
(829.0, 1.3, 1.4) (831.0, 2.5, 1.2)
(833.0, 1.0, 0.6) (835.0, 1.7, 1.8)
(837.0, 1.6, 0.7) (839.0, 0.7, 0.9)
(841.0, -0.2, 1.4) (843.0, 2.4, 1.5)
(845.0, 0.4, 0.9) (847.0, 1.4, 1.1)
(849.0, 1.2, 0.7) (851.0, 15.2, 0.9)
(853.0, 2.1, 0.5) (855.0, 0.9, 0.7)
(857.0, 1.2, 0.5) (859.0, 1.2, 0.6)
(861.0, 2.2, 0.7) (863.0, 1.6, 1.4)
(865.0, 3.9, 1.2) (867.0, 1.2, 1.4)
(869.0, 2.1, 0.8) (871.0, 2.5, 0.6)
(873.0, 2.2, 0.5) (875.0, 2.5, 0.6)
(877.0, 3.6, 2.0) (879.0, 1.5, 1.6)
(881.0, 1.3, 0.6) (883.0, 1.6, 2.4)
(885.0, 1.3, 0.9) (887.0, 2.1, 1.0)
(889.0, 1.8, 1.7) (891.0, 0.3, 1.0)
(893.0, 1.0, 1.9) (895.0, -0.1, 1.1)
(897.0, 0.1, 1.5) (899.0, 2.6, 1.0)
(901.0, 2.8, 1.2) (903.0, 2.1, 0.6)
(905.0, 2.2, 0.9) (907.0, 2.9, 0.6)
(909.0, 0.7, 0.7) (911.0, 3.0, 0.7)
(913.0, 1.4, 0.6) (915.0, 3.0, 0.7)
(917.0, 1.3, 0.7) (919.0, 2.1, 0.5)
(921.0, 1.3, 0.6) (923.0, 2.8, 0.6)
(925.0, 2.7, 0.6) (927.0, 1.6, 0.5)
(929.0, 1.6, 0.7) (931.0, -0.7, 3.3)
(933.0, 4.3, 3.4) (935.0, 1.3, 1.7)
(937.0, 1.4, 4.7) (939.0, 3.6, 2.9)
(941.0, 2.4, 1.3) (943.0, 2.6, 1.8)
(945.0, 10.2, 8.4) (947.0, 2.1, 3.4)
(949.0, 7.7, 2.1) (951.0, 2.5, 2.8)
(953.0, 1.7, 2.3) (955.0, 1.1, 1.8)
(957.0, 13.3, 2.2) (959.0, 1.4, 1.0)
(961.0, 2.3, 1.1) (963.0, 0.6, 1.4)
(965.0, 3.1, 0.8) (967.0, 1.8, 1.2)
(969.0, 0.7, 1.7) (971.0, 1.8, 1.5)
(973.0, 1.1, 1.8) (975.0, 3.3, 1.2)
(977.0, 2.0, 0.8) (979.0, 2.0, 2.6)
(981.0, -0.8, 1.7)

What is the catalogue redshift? 1.28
